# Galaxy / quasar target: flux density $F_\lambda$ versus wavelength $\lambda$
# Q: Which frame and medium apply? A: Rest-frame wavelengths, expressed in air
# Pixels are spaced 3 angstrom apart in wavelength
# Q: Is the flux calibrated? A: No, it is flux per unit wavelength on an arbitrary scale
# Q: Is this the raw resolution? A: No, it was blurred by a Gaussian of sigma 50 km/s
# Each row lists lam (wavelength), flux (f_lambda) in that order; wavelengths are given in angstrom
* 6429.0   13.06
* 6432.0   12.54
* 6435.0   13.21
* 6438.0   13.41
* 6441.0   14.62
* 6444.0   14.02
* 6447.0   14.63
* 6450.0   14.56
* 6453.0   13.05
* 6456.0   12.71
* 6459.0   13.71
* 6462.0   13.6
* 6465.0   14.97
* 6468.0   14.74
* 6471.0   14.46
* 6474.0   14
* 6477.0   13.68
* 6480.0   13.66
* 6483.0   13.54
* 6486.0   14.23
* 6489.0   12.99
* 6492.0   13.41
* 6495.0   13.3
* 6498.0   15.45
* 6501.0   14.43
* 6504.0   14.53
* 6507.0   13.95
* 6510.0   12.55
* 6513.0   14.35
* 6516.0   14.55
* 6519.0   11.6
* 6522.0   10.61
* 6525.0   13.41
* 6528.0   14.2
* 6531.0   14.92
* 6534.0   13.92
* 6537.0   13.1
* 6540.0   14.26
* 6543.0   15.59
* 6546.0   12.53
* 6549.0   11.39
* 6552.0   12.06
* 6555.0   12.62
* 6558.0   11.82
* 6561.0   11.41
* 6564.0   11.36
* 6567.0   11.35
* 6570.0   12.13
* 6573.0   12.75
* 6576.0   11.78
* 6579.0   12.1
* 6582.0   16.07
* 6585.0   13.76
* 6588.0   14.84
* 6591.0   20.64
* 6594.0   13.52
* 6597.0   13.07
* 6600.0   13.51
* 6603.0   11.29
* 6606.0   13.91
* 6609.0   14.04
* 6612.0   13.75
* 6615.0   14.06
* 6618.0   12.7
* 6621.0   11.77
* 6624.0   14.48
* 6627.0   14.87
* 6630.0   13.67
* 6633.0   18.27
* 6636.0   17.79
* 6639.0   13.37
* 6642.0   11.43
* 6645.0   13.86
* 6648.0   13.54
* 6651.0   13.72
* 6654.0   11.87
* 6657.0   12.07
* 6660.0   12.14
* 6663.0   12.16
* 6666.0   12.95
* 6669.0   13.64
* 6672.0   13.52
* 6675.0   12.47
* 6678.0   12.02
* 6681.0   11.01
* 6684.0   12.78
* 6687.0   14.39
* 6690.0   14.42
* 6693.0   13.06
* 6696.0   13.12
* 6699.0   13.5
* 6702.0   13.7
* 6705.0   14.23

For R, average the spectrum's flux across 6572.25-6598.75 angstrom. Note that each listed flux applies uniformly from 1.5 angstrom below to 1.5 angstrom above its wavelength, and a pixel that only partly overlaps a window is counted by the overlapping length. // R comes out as 14.3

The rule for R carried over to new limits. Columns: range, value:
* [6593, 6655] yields 13.8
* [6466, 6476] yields 14.4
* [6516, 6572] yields 12.7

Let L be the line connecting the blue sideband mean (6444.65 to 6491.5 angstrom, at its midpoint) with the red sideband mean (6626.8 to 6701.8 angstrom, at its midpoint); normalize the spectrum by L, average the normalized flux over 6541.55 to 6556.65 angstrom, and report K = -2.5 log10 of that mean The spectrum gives 0.07 mag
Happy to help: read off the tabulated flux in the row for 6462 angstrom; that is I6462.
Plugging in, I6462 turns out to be 13.6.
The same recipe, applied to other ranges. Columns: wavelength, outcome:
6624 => 14.48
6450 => 14.56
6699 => 13.5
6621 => 11.77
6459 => 13.71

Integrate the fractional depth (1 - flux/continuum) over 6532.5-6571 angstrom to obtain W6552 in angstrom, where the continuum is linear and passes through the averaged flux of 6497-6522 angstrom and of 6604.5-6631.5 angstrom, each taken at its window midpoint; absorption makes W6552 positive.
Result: 3.12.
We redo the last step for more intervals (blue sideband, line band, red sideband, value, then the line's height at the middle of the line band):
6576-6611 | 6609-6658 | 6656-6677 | -1.82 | 13.4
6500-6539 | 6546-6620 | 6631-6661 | 2.97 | 13.7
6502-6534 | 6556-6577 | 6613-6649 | 2.99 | 13.8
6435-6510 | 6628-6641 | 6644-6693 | -2.47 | 13.1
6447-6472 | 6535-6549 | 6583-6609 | 0.59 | 14.2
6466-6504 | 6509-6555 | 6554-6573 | -1.99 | 12.7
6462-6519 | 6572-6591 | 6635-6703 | -0.84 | 13.5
